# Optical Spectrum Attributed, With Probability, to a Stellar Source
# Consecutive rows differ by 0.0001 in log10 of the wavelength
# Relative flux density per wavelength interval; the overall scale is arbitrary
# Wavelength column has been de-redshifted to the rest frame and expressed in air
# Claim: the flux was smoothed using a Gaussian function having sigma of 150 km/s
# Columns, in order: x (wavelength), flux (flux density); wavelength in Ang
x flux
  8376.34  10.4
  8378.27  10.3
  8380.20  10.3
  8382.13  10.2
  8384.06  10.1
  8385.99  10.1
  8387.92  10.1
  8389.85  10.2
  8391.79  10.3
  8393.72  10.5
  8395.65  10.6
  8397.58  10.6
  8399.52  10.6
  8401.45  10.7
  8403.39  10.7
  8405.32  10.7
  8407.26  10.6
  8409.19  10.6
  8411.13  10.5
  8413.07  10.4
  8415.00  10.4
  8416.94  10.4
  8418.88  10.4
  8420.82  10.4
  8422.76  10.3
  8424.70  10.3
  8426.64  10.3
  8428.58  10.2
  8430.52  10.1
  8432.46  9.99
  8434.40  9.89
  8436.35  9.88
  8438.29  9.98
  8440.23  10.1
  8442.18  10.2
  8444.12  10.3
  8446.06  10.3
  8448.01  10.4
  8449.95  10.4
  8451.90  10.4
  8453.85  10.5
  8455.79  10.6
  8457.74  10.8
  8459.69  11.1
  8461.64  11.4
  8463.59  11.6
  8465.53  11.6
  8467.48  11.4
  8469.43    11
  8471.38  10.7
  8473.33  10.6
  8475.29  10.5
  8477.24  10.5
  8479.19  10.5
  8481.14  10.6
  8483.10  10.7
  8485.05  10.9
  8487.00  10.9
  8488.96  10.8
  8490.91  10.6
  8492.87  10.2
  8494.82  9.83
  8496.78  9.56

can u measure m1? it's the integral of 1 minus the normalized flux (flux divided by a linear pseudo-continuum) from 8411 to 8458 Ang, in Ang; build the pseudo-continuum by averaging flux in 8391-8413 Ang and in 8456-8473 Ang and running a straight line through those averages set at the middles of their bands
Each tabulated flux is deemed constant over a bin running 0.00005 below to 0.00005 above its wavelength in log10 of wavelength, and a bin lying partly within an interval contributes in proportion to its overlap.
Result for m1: 2.54 Ang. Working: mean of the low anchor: 10.6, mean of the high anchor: 11.2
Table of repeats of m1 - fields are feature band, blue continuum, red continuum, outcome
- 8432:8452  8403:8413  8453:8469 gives 1.4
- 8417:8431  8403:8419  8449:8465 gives 0.4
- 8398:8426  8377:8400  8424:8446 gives -0.8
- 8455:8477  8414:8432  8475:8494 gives -1.0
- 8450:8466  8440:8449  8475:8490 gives -0.8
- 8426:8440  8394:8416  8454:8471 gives 1.0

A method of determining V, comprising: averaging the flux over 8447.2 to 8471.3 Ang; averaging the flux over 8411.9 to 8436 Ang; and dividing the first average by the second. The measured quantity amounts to 1.1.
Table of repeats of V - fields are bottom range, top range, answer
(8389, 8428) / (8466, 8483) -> 1.03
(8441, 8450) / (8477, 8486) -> 1.03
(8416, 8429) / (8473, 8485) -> 1.02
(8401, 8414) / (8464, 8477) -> 1.04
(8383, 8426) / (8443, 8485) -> 1.03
